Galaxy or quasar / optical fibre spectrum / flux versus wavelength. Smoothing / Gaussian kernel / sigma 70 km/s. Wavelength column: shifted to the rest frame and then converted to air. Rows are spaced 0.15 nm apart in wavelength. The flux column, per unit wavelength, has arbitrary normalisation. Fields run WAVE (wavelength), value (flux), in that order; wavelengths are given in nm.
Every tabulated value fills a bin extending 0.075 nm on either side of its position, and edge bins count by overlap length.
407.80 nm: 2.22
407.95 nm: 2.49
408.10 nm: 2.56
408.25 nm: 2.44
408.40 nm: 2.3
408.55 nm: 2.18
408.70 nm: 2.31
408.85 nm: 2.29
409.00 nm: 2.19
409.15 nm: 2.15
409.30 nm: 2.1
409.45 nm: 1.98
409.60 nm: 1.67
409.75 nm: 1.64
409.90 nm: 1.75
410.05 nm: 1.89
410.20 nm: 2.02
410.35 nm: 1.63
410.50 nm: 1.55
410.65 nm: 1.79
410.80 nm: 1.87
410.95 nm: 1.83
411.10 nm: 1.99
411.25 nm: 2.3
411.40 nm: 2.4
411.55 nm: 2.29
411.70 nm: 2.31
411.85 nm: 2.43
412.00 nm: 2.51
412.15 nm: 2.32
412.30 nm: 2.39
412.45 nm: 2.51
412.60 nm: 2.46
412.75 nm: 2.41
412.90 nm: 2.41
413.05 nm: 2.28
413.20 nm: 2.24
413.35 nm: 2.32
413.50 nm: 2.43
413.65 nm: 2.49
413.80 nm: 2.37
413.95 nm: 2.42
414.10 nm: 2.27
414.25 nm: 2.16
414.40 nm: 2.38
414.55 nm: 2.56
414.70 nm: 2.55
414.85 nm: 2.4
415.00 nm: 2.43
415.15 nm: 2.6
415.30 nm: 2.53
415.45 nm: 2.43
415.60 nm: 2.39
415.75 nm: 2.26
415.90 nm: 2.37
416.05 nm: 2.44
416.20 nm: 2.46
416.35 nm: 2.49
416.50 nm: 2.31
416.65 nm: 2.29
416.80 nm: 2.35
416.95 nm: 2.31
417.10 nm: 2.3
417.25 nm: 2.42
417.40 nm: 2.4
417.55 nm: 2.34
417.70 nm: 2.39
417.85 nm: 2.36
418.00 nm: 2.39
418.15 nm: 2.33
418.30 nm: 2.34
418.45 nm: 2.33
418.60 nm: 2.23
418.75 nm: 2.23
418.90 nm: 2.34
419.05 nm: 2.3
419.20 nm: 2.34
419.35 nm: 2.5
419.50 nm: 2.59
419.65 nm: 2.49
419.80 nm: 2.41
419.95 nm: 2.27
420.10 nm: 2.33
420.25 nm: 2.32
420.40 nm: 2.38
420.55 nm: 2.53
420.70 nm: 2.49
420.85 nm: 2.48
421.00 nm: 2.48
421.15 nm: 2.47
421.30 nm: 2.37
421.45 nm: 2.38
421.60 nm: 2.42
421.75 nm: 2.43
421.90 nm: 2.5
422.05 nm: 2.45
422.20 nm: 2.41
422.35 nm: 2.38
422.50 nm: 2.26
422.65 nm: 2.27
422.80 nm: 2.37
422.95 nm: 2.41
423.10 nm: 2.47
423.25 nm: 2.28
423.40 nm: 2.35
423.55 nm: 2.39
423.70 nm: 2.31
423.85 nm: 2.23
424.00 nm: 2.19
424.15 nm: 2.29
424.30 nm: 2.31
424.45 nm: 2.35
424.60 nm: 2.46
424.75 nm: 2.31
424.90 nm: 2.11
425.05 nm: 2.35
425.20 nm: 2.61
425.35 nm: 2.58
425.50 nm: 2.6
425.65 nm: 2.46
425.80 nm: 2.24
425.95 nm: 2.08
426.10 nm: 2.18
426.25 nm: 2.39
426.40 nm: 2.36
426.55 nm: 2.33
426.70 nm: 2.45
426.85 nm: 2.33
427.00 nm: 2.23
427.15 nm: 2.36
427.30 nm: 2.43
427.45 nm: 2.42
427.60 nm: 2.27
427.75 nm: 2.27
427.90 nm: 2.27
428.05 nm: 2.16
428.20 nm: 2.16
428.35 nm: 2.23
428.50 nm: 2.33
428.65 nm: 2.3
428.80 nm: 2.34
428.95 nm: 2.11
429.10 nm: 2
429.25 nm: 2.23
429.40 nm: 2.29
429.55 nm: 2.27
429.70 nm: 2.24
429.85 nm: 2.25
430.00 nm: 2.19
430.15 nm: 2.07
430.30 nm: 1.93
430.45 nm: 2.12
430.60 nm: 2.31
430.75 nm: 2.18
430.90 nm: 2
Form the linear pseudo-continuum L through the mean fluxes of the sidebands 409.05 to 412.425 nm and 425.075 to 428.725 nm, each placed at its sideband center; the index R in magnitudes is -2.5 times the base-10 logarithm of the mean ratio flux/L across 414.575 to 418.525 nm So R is -0.118 mag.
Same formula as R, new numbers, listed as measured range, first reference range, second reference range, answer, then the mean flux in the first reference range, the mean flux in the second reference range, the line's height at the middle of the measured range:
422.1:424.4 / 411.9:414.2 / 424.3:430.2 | -0.003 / 2.39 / 2.3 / 2.32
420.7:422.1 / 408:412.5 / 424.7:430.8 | -0.105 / 2.12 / 2.28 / 2.22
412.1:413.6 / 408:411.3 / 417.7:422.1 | -0.117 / 2.02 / 2.4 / 2.14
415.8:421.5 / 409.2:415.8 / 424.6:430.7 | -0.063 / 2.23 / 2.28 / 2.25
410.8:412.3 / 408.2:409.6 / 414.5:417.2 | 0.010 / 2.18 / 2.41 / 2.27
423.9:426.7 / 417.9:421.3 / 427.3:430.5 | -0.029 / 2.39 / 2.22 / 2.28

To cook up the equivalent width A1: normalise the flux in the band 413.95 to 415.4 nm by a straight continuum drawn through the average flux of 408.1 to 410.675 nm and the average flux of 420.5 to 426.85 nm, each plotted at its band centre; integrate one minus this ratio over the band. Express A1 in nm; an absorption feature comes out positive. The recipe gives -0.19 nm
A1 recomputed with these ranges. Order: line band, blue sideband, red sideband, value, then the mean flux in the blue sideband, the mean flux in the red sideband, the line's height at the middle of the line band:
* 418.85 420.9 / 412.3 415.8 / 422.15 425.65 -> -0.03 nm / 2.41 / 2.36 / 2.38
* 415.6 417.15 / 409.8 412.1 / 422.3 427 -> -0.15 nm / 2.04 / 2.34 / 2.16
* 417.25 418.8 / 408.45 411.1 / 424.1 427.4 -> -0.13 nm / 1.94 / 2.36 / 2.15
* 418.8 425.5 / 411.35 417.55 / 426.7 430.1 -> -0.20 nm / 2.39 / 2.26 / 2.32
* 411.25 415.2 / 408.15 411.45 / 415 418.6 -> -0.36 nm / 2.01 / 2.38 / 2.19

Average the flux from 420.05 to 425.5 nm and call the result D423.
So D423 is 2.38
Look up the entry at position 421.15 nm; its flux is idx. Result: 2.47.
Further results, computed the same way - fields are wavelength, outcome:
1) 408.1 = 2.56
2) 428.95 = 2.11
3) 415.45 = 2.43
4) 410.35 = 1.63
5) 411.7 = 2.31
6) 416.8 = 2.35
